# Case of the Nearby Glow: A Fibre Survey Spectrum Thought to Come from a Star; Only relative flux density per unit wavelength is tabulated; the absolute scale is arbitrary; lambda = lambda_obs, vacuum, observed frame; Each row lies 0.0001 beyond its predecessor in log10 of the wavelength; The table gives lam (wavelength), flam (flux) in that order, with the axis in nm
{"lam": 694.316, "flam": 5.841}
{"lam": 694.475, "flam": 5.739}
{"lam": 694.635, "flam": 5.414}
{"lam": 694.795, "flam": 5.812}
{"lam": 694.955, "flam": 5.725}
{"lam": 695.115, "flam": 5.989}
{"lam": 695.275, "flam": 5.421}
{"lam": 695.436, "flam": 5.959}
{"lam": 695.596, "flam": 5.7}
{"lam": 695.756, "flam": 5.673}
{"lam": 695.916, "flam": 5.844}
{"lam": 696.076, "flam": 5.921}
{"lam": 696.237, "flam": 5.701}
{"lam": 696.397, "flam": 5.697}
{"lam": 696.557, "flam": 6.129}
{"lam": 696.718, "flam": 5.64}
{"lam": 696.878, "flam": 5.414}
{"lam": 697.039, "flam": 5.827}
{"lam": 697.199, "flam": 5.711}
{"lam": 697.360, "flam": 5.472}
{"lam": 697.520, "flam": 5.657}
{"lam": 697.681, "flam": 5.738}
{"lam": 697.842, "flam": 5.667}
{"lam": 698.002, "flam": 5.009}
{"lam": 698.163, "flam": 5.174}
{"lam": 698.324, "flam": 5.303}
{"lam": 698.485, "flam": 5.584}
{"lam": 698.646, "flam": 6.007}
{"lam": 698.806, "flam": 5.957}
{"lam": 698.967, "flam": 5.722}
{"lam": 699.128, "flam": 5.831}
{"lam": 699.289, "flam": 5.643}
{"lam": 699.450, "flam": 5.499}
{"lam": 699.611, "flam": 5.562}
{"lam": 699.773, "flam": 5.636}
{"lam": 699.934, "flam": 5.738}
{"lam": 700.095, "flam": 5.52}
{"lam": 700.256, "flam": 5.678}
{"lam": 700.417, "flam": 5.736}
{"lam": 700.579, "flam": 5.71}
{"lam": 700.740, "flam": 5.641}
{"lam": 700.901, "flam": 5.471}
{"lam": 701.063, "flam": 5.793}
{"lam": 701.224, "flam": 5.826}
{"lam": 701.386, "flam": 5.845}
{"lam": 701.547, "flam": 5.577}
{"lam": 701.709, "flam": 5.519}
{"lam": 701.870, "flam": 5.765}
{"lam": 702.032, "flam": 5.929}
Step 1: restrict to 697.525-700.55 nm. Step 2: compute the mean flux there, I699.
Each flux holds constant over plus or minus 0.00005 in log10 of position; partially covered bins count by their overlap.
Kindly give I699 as 5.61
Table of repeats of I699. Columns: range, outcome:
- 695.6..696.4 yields 5.77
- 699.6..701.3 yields 5.67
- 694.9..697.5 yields 5.74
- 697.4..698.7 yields 5.51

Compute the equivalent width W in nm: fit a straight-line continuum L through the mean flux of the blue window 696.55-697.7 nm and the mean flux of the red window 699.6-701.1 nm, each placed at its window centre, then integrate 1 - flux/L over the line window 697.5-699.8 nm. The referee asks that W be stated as 0.02 nm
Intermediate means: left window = 5.67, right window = 5.65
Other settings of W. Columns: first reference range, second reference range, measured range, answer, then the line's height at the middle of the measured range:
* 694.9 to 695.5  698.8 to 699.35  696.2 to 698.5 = 0.07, 5.77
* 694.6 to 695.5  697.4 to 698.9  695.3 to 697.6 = -0.03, 5.65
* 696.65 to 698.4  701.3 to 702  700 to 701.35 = -0.01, 5.65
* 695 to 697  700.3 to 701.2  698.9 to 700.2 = 0.01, 5.7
